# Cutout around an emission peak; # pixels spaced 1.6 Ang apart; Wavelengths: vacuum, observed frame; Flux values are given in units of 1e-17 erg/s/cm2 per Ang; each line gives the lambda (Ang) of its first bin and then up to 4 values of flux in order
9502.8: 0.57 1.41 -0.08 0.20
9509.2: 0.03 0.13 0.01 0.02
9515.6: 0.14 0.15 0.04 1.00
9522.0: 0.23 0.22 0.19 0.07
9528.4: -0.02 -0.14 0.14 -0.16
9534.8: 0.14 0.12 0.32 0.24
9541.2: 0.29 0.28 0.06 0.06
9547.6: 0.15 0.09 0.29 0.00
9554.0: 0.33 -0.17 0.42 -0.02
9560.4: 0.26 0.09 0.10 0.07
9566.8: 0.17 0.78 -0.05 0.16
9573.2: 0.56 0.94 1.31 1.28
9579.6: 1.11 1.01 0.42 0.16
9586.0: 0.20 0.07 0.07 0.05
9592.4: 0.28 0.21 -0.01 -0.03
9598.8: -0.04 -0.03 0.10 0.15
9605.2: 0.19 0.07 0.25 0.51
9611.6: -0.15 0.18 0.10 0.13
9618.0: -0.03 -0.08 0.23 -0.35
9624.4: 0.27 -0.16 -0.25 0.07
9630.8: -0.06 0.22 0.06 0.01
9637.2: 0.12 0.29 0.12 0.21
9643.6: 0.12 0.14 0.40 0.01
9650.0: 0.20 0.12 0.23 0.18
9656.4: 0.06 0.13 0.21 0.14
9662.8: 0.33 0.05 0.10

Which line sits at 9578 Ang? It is [O III] 5007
